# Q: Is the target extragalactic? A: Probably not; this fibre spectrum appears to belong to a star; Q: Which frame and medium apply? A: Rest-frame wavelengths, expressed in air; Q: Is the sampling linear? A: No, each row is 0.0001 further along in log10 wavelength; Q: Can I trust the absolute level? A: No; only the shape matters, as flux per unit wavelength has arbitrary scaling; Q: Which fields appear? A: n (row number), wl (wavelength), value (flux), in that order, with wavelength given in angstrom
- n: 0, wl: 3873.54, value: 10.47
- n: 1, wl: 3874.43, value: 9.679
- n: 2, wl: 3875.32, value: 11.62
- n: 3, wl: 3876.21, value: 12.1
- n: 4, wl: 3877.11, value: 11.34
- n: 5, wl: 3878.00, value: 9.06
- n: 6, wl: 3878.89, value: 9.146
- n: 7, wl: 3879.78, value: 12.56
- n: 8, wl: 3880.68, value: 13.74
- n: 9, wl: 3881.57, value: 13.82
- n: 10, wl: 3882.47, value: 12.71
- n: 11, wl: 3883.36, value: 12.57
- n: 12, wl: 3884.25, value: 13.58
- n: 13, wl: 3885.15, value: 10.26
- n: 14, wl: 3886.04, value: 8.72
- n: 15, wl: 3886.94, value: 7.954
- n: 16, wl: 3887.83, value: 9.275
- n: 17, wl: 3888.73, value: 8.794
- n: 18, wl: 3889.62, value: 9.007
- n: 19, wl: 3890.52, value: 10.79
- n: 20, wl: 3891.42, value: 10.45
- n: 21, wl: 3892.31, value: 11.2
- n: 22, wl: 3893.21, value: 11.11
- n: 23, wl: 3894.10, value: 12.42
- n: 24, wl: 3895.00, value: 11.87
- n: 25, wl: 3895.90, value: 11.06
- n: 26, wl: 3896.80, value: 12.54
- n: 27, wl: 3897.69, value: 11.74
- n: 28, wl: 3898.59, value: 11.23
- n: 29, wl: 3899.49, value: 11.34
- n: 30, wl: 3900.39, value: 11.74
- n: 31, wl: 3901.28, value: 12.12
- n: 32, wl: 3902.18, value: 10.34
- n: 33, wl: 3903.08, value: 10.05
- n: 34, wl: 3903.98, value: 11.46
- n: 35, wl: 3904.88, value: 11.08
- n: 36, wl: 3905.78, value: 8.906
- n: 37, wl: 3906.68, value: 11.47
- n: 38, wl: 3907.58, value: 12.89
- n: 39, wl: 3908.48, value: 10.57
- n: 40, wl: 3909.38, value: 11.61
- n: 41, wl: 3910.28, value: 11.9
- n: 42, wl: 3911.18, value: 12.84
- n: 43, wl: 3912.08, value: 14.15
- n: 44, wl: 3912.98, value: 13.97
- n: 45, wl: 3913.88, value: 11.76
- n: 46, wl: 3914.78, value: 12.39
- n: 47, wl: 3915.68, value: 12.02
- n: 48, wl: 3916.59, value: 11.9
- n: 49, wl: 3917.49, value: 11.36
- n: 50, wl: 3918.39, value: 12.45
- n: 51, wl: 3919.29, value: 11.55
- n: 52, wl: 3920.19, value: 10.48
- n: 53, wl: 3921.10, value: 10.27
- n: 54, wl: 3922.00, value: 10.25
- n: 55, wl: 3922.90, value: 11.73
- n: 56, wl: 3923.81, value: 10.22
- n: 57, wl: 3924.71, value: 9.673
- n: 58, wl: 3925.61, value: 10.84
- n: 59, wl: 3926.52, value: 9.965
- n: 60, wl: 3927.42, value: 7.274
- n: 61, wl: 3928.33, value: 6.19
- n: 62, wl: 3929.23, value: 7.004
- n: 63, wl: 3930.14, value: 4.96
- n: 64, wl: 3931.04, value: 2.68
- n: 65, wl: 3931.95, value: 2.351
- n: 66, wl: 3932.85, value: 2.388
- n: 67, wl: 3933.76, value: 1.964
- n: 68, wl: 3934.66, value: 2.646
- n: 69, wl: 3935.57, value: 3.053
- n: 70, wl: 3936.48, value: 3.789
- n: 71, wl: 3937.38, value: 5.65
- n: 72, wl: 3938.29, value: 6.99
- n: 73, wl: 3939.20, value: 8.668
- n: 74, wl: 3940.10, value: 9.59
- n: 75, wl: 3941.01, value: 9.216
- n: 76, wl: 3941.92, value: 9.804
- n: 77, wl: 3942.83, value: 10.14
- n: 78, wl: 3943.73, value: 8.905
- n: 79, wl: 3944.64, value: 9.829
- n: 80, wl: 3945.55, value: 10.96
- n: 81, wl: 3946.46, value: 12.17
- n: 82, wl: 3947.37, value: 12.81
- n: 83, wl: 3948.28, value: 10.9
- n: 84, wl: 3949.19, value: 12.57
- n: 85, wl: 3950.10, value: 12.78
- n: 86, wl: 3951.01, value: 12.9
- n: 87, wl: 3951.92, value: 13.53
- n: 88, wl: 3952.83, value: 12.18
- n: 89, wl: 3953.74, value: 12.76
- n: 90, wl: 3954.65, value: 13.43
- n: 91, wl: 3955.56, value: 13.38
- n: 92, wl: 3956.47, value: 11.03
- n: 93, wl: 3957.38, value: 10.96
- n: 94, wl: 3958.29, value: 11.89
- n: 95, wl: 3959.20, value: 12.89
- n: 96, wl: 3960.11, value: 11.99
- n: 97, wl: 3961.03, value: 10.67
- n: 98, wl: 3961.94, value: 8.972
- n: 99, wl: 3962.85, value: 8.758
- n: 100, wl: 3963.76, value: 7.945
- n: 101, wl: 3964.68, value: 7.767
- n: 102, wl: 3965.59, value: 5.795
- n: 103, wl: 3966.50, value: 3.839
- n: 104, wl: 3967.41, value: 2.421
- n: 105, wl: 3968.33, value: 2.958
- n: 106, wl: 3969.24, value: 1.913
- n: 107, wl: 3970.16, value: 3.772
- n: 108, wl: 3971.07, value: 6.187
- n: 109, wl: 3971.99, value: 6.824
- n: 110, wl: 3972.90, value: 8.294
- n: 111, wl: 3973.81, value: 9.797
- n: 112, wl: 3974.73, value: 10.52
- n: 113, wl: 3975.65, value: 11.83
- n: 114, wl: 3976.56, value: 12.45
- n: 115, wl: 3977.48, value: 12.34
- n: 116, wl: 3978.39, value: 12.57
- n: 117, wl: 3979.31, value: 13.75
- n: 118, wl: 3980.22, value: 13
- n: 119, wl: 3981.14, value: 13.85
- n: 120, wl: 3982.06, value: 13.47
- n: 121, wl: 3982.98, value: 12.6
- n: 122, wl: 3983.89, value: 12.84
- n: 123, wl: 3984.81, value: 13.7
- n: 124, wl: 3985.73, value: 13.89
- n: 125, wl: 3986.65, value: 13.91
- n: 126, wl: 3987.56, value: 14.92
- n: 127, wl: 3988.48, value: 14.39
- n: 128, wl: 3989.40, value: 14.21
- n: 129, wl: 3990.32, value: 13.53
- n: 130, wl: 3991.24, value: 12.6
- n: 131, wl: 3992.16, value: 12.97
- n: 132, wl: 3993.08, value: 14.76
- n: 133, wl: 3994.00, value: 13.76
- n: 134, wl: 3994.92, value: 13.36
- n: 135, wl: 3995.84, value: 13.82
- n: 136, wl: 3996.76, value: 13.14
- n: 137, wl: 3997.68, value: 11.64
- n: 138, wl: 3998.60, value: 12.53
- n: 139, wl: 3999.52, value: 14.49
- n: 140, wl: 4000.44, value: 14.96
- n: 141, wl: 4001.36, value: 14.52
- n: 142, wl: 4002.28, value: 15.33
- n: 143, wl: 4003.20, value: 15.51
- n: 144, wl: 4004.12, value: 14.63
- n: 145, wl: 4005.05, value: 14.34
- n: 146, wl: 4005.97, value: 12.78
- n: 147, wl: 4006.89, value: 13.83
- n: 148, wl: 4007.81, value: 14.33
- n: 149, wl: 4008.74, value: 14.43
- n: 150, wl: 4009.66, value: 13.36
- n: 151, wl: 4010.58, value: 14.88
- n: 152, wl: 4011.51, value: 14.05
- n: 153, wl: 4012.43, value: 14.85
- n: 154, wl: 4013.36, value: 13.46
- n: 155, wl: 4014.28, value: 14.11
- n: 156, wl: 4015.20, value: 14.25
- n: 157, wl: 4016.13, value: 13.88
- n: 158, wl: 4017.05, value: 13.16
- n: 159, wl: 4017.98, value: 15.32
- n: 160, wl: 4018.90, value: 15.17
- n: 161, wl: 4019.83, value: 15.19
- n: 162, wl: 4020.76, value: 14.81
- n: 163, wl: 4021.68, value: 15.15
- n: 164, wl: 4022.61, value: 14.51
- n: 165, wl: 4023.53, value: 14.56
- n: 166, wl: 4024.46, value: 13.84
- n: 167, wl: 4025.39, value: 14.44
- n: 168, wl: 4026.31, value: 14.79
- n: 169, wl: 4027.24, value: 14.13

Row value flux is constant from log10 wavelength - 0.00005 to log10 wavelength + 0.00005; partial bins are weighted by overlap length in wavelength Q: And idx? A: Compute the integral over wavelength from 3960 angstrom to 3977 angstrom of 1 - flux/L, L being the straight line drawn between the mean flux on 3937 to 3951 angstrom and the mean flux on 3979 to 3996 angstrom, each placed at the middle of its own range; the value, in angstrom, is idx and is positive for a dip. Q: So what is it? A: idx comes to 6.61 angstrom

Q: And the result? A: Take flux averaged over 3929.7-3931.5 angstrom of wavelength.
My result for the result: 3.81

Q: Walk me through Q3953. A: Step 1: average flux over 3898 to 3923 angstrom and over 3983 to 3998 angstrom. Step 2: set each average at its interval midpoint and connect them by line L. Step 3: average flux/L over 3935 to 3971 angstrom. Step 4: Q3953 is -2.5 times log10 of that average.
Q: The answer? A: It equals 0.347 mag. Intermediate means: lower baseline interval 11.6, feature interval 9.16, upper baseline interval 13.6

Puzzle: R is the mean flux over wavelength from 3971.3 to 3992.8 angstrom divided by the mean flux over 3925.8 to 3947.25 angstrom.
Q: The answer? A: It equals 1.8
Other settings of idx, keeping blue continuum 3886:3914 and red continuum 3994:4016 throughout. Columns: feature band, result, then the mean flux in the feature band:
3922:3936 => 6.6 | 6.33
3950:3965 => 1.5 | 11.4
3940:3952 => 1.3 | 11.1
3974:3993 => 0.4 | 13.1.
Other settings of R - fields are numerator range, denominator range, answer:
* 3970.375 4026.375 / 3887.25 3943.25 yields 1.39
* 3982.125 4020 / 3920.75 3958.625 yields 1.54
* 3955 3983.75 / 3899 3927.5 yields 0.84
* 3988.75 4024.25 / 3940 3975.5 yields 1.47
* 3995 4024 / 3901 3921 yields 1.22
